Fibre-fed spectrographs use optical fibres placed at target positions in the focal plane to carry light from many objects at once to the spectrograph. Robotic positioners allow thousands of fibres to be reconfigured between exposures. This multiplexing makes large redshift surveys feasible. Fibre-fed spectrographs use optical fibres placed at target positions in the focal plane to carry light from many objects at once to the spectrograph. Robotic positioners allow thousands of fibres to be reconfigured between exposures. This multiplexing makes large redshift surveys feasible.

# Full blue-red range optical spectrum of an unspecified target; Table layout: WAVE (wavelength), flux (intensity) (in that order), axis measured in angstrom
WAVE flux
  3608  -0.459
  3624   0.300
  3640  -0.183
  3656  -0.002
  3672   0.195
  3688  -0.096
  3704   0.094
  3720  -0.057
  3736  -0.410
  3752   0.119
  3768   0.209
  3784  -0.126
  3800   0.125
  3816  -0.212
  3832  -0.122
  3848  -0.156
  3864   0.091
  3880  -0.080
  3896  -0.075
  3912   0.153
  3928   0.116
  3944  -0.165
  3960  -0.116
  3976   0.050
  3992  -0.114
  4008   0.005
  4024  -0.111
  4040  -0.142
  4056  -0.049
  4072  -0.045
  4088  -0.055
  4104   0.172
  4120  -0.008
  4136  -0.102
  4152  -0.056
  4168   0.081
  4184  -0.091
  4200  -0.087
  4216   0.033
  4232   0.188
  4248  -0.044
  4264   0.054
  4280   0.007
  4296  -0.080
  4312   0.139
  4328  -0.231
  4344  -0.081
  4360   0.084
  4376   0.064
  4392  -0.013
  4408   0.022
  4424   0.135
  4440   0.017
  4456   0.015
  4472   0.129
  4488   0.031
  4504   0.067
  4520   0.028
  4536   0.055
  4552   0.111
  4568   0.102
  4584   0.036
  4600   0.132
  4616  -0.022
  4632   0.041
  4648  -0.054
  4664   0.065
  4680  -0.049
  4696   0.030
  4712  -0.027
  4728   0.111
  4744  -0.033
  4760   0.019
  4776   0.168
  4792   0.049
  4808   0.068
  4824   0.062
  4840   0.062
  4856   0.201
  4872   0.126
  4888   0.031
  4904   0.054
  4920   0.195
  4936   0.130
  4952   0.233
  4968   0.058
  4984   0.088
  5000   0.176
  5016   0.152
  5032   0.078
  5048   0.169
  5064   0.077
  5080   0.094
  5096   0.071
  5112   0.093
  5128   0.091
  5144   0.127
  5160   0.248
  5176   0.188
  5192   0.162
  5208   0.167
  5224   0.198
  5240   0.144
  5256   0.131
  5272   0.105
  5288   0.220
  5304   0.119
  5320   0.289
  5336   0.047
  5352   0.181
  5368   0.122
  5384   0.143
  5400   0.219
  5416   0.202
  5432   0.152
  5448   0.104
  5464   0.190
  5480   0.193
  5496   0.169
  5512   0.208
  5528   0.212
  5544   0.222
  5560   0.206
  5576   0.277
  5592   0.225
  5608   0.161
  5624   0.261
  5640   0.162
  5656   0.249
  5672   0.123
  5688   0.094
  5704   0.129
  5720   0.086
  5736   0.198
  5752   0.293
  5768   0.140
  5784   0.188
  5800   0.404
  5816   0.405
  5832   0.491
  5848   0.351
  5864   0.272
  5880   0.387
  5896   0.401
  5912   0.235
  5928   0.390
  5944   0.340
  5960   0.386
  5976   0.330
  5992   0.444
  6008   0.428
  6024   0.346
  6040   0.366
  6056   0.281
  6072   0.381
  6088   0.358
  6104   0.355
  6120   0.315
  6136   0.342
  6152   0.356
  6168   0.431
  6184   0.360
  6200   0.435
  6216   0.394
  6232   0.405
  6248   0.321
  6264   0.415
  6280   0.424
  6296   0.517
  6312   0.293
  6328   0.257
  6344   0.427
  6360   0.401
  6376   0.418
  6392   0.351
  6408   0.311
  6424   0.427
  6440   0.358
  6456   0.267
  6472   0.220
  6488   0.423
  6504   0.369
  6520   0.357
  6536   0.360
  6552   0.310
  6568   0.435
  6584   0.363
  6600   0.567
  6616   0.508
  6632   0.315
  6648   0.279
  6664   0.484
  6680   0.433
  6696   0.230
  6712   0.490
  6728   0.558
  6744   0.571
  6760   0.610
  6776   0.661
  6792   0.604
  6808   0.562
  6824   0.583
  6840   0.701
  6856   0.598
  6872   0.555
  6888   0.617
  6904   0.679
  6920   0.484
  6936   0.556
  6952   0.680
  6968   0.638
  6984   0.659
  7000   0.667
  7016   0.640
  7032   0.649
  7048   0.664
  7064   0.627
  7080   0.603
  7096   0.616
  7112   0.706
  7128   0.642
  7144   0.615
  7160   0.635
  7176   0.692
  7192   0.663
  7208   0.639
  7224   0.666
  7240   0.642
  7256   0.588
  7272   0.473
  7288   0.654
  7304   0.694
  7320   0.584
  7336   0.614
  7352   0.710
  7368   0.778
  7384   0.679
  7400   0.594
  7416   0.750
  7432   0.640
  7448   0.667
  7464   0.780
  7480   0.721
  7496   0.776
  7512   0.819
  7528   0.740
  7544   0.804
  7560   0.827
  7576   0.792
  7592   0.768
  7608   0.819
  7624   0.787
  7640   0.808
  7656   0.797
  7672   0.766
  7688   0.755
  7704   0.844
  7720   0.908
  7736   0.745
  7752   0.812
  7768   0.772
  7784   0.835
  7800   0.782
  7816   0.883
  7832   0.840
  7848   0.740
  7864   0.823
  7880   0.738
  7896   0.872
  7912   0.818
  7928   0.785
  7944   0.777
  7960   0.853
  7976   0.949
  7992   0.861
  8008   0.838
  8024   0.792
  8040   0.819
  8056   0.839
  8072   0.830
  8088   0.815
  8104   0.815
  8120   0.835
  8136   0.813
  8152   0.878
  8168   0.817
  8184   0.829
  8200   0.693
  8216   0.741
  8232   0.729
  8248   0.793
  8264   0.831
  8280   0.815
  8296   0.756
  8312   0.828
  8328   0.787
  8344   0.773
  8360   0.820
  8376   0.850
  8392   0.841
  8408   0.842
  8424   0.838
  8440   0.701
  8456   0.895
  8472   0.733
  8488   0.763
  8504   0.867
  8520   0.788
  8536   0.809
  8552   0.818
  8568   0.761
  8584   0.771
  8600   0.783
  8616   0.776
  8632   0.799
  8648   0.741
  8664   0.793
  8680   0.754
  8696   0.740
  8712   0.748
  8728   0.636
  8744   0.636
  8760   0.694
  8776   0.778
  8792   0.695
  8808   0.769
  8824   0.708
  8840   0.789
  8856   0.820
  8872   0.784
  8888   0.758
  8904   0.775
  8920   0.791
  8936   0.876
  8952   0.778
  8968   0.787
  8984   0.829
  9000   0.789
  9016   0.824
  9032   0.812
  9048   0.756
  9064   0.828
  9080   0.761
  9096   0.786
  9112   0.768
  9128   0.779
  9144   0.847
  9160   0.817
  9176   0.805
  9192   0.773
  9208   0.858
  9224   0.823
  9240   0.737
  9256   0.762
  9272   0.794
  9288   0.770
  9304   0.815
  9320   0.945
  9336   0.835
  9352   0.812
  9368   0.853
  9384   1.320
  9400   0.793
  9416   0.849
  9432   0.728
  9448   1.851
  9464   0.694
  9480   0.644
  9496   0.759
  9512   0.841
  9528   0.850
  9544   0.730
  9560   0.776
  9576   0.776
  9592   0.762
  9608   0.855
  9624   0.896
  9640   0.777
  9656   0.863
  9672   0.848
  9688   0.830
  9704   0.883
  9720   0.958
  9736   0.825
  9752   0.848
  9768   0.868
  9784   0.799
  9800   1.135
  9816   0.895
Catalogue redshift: 0.69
